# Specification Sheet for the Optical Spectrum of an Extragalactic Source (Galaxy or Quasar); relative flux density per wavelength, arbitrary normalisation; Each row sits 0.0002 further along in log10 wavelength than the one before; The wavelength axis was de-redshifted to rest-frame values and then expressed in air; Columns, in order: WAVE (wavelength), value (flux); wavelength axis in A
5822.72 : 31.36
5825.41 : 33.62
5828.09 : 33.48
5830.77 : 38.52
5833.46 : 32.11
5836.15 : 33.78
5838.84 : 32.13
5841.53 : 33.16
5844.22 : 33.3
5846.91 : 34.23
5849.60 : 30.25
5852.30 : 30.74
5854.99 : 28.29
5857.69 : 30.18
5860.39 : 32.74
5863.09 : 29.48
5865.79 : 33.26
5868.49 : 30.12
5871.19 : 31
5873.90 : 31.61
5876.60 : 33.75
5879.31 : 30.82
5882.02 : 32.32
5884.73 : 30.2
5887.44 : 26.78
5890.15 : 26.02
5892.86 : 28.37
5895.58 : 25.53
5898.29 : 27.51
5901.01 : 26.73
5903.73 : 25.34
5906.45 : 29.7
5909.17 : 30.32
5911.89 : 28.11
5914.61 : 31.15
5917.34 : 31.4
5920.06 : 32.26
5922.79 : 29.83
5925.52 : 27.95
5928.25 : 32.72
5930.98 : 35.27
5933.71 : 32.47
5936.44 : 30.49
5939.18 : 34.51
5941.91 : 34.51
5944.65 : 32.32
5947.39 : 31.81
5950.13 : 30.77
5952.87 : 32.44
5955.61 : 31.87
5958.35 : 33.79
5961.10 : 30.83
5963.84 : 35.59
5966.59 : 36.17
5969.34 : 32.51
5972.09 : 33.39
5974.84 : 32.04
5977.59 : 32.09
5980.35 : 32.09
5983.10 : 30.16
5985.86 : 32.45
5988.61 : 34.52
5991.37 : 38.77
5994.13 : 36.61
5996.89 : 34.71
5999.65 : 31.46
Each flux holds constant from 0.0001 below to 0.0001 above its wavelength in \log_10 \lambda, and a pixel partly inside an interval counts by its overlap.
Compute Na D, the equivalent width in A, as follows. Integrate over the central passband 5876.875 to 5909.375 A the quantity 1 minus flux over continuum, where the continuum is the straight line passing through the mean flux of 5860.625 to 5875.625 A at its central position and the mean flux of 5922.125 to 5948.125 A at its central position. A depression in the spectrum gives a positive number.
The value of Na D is 3.3 A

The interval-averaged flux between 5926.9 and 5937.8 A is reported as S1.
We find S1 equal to 32.8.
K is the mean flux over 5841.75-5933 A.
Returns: 30.3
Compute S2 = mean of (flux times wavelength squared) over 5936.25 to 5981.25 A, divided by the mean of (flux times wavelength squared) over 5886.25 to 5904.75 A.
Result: 1.26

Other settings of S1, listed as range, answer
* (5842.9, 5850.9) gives 32.6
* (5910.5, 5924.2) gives 30.5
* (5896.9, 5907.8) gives 27.3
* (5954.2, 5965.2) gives 33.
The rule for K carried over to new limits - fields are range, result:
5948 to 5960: 32.2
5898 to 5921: 29.2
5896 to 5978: 31.5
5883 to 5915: 27.9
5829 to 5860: 32.4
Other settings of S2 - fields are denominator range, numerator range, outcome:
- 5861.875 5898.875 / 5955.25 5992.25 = 1.15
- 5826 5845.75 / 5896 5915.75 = 0.86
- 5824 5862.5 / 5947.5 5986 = 1.04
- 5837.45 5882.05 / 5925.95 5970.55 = 1.07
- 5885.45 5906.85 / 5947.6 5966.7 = 1.24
